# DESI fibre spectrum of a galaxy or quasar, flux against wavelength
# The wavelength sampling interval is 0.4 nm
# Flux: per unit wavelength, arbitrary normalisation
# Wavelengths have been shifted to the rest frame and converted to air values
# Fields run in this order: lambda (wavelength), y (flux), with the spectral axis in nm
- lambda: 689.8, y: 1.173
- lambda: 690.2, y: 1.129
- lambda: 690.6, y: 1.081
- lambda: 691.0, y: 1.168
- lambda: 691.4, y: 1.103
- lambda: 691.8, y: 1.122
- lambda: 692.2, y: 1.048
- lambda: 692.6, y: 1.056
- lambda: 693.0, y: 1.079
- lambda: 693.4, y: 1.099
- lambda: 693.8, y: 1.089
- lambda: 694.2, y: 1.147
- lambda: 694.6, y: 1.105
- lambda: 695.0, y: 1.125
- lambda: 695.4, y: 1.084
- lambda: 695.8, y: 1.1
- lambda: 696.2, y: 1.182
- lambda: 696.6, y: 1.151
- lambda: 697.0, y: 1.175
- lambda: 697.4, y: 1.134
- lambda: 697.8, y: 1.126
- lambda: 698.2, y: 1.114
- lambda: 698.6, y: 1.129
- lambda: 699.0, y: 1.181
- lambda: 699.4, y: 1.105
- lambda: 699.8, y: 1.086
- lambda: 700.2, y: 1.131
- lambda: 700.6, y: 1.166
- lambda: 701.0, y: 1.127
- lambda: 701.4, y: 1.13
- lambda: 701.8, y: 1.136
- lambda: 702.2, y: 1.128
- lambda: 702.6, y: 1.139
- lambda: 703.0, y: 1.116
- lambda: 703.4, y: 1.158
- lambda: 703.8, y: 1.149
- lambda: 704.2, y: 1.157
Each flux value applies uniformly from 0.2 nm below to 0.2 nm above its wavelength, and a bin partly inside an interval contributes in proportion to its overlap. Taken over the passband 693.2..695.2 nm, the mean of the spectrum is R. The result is 1.11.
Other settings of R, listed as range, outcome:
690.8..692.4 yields 1.11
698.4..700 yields 1.13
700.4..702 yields 1.14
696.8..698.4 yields 1.14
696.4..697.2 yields 1.16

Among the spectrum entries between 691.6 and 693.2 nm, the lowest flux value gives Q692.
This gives 1.048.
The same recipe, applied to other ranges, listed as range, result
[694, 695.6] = 1.084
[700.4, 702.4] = 1.127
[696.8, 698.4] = 1.114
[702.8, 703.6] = 1.116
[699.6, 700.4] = 1.086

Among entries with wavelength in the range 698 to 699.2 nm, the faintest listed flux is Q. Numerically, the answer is 1.114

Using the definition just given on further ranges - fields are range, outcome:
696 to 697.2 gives 1.151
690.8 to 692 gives 1.103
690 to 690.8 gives 1.081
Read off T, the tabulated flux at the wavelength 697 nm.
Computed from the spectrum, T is 1.175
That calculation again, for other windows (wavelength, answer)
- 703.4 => 1.158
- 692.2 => 1.048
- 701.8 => 1.136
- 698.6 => 1.129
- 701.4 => 1.13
